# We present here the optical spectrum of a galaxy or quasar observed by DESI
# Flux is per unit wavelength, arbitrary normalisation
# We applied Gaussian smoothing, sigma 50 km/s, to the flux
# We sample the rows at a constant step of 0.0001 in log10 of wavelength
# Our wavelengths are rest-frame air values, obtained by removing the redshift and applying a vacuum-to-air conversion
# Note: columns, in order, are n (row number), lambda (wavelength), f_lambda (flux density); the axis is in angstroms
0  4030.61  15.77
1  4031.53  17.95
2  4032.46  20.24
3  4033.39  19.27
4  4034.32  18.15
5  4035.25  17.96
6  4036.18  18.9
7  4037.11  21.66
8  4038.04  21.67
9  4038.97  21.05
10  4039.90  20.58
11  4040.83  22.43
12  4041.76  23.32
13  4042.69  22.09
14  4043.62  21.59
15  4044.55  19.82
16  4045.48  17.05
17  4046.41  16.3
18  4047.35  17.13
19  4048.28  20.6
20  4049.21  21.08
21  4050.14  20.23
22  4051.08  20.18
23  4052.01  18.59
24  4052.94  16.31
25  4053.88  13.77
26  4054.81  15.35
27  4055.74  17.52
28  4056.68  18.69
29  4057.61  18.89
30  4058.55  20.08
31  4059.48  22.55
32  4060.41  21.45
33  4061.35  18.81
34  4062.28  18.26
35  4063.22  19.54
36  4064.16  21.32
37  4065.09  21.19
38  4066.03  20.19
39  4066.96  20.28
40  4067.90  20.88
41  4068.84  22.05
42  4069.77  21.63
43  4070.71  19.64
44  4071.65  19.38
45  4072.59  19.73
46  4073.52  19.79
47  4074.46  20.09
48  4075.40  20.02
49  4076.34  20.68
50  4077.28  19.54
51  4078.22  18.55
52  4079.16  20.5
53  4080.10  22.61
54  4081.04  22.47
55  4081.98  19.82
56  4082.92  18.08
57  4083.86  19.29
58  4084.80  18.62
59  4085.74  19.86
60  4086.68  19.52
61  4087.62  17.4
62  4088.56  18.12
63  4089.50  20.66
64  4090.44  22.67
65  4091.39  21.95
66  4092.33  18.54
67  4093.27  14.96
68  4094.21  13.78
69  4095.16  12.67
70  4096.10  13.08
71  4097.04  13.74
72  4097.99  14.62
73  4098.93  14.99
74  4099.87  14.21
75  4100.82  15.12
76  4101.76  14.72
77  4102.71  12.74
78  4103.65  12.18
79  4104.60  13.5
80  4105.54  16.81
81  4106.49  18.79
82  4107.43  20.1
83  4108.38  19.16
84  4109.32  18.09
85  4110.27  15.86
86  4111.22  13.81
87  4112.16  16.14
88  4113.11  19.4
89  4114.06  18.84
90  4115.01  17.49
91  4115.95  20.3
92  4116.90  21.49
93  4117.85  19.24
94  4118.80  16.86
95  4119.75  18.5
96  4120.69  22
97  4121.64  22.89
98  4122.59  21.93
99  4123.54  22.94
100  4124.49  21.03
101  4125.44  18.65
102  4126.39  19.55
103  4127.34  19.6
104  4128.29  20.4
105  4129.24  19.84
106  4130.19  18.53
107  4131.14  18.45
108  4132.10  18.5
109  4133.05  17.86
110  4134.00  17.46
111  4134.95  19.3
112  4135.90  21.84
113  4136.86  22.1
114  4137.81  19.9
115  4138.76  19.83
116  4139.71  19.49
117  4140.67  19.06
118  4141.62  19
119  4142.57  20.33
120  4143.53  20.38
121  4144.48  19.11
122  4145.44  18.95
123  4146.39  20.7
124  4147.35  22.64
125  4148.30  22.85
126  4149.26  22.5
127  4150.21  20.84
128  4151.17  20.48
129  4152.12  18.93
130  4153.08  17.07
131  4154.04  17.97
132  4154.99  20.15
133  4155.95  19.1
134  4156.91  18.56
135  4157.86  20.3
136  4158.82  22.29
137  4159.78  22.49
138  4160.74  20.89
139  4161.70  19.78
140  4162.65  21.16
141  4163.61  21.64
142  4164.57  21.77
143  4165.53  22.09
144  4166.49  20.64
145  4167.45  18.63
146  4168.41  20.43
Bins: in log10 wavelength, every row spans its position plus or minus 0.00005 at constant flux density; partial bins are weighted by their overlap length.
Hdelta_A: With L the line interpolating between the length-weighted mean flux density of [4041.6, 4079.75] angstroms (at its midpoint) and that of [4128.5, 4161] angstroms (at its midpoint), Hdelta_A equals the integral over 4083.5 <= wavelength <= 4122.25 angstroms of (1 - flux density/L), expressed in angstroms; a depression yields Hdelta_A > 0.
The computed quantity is 4.65 angstroms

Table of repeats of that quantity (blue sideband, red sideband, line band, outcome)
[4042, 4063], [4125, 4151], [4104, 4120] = 1.5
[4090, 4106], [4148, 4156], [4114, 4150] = -3.6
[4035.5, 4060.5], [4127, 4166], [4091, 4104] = 3.3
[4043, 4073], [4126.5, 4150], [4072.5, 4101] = 1.9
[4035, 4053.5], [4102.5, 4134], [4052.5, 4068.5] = 0.4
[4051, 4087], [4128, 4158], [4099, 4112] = 2.6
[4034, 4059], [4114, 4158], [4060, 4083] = -1.0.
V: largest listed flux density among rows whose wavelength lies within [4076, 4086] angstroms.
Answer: 22.61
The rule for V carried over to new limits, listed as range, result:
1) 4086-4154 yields 22.94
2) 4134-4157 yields 22.85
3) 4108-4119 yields 21.49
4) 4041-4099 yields 23.32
